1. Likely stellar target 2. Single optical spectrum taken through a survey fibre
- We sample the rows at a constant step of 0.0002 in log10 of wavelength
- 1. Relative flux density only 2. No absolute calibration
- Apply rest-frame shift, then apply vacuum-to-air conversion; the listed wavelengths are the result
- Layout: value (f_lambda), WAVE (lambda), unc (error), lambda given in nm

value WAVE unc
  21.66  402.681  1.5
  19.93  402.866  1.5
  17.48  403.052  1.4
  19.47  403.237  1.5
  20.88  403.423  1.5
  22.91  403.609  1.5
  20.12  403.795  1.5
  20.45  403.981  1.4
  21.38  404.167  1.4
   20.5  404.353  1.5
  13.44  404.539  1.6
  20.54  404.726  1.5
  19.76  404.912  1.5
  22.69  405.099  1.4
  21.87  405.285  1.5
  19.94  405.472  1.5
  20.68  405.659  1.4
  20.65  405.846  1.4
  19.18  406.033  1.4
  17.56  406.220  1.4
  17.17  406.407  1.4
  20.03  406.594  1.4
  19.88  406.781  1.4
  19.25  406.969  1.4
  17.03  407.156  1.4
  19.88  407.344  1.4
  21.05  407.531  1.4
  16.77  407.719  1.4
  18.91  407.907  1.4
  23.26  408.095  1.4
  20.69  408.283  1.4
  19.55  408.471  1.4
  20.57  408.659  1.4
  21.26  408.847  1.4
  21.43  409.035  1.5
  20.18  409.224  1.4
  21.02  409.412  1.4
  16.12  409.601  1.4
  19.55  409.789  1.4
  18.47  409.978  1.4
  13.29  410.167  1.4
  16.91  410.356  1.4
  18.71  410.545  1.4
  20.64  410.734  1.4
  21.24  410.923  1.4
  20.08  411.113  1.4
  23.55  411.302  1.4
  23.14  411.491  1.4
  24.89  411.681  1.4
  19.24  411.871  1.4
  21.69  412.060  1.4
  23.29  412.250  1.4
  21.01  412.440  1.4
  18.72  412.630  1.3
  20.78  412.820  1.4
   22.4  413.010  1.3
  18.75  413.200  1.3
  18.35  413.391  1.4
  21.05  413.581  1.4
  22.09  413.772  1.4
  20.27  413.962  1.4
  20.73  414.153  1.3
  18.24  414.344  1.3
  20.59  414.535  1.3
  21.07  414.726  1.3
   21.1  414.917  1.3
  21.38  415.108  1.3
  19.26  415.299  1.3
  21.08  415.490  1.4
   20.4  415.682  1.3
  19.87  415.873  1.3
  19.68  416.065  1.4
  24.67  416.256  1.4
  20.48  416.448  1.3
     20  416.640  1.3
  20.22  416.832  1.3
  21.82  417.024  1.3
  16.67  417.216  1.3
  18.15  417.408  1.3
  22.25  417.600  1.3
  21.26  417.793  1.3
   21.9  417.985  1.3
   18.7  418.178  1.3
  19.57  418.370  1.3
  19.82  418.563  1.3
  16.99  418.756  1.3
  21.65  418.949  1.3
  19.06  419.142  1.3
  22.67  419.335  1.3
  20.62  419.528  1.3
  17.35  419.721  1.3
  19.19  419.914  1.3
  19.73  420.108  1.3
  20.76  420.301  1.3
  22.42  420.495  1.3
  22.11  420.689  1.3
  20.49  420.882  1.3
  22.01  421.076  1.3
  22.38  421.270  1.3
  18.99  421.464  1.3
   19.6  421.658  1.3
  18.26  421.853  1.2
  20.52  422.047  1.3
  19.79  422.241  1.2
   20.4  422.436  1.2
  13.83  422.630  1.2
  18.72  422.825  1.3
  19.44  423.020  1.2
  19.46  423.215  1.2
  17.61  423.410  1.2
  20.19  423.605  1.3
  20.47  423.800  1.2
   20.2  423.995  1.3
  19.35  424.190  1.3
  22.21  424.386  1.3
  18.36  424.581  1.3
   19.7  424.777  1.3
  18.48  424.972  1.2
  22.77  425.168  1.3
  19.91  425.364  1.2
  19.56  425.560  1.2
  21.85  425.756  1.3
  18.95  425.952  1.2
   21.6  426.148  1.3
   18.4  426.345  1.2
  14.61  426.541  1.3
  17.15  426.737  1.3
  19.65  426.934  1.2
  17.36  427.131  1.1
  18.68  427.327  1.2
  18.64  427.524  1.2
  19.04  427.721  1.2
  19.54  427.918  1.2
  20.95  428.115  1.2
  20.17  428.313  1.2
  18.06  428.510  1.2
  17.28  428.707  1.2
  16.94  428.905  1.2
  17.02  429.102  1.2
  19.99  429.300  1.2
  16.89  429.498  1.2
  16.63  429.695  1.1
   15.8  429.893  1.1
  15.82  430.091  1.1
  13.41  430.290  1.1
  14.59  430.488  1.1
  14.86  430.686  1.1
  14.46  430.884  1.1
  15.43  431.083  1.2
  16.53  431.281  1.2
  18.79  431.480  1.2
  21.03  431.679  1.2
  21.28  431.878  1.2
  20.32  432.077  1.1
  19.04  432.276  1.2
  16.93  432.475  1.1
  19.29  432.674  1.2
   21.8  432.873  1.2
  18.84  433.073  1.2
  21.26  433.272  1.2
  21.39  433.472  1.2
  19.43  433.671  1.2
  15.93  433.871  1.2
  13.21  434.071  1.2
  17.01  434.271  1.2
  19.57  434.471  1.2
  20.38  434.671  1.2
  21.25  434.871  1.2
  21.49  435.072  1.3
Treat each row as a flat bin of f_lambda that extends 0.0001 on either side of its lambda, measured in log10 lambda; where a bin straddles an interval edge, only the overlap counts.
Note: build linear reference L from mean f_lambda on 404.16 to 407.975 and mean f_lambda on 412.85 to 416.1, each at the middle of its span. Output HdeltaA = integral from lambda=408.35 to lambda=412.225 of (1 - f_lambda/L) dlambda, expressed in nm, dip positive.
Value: -0.05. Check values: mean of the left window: 19.4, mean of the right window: 20.4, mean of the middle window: 20.1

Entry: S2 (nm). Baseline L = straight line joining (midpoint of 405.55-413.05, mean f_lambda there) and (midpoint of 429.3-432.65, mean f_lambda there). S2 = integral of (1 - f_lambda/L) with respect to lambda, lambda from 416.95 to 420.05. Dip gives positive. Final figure -0.18 nm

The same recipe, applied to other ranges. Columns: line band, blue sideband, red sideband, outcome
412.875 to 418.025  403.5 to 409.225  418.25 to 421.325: -0.06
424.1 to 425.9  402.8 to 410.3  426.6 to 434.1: -0.18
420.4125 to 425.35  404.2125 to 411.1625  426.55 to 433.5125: -0.37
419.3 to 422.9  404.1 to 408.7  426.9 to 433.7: -0.23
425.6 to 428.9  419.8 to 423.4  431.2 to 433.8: 0.15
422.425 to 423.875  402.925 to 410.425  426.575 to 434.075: -0.01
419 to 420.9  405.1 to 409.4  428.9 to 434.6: -0.17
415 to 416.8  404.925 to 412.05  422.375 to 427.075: -0.10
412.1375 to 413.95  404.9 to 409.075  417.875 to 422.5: -0.06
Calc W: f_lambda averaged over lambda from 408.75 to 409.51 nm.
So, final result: 21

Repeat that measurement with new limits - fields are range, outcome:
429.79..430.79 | 14.9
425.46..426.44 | 20.1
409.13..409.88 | 19.2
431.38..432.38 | 20.1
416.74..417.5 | 19.2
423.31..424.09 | 19.6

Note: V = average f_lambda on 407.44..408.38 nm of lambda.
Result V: 20.1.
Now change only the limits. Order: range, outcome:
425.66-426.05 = 20.4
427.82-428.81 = 19.2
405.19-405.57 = 20.9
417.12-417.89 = 19.6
